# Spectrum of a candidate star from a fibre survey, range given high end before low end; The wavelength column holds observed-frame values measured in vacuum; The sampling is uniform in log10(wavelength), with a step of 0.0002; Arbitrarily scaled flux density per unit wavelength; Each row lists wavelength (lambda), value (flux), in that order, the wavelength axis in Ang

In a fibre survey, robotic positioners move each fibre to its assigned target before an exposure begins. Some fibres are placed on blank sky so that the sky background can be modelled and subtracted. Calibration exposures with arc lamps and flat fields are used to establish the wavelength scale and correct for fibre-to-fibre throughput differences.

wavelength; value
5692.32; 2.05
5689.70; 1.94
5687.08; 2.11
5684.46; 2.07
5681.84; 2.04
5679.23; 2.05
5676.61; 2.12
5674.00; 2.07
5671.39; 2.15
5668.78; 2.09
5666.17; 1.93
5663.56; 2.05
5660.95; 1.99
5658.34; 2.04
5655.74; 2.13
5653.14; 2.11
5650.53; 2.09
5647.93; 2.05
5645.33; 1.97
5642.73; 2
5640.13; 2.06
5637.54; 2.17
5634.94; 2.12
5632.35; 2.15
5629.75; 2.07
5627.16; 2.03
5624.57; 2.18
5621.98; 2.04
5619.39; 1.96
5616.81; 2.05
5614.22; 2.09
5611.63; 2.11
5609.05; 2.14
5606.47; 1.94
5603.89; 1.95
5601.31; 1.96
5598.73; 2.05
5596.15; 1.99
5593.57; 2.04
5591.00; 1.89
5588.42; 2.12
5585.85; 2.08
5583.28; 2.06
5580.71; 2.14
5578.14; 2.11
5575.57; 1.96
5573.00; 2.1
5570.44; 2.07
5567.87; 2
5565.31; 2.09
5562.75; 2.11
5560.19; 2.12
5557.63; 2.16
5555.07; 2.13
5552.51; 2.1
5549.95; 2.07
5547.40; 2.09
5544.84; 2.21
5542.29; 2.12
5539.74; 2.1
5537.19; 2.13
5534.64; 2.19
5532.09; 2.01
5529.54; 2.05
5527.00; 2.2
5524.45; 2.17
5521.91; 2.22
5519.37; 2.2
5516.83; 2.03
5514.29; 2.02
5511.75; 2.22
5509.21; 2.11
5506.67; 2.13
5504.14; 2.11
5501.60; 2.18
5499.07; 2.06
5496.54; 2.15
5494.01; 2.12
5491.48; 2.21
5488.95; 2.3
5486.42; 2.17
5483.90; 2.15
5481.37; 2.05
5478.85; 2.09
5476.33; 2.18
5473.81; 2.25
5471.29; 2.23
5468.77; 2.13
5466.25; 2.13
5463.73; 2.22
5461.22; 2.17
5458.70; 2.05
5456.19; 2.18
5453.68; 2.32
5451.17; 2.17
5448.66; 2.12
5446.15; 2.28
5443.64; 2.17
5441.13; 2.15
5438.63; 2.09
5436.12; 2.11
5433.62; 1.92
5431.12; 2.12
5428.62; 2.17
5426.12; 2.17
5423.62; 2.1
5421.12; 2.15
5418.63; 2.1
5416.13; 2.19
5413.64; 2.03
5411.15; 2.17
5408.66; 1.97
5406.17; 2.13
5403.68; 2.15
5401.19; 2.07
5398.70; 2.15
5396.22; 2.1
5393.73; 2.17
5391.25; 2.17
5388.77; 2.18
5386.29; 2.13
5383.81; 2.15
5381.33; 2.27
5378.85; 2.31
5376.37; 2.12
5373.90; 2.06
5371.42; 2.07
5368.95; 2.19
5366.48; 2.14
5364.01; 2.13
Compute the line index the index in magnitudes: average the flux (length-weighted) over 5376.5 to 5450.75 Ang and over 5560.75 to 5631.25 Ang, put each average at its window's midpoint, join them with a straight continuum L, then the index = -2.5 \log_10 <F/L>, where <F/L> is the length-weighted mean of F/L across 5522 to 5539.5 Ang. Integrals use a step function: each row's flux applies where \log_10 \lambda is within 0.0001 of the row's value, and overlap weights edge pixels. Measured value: -0.025 mag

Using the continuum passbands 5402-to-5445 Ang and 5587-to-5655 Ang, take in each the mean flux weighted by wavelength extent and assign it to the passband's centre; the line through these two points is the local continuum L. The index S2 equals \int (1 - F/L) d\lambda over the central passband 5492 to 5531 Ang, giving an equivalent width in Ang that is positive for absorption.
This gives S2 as -0.9 Ang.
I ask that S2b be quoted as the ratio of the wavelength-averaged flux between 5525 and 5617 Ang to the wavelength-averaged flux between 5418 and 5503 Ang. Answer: 1.0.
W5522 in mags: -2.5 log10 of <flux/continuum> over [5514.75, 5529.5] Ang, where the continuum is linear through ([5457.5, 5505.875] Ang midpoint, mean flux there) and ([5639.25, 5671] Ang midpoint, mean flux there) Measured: -0.01 mag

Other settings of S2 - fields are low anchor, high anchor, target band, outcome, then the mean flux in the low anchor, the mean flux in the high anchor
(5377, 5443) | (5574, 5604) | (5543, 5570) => -0.7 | 2.13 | 2.03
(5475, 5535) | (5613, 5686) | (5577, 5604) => 0.7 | 2.14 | 2.07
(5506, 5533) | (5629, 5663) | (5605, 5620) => 0.3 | 2.12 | 2.07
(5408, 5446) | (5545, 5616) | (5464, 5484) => -0.5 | 2.11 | 2.06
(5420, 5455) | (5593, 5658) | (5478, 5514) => -0.4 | 2.15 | 2.06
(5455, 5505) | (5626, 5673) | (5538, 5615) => 1.3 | 2.16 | 2.07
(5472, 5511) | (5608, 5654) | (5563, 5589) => 0.4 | 2.15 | 2.08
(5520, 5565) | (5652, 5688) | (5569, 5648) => 1.6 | 2.13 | 2.07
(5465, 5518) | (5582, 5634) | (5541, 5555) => -0.2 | 2.14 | 2.05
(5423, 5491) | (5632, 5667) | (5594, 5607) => 0.6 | 2.16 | 2.06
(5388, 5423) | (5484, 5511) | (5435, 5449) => -0.1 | 2.12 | 2.16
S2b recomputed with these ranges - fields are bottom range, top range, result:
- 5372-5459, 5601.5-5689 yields 0.96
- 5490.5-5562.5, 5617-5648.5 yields 0.97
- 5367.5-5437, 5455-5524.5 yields 1.01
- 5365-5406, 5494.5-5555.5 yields 0.99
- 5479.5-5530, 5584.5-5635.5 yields 0.96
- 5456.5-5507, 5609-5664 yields 0.96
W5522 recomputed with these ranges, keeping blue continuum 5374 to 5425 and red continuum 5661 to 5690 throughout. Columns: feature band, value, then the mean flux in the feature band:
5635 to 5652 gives 0.00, 2.06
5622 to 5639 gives -0.02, 2.11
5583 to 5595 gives 0.02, 2.04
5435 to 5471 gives -0.02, 2.17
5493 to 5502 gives -0.01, 2.12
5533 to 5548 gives -0.02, 2.14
